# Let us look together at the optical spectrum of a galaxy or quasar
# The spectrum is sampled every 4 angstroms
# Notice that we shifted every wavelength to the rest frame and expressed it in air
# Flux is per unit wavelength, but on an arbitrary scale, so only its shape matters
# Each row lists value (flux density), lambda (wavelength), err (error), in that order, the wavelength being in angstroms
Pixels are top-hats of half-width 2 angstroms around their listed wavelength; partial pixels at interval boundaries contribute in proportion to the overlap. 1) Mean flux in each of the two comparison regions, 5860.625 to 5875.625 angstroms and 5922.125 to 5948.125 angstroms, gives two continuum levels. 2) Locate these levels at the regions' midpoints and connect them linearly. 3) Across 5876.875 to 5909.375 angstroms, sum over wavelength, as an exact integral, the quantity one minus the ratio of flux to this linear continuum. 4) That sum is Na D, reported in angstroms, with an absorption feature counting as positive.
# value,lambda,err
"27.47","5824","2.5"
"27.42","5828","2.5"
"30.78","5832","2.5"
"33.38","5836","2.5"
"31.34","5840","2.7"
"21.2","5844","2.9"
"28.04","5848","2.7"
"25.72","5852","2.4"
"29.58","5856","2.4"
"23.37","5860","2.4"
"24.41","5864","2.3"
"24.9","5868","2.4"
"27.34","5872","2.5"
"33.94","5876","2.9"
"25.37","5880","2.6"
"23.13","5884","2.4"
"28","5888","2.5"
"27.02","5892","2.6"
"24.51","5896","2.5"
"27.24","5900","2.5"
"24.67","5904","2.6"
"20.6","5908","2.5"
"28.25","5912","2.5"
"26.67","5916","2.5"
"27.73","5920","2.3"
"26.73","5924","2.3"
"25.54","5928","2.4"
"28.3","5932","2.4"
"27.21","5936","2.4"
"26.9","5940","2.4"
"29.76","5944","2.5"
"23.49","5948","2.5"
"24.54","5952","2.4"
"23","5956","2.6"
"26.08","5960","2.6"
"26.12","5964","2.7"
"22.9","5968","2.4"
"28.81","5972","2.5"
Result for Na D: 1.3 angstroms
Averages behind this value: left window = 26.3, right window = 27.1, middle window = 25.5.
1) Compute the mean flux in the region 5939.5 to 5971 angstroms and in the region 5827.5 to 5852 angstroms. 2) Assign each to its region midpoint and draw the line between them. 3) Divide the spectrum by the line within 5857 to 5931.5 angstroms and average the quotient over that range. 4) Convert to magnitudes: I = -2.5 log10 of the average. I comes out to 0.04 mag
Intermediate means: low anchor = 28.5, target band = 26.2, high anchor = 25.4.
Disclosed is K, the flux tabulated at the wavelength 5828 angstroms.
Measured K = 27.42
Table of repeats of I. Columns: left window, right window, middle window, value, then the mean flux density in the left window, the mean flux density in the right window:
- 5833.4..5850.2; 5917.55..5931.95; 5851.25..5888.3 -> 0.057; 28.5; 26.9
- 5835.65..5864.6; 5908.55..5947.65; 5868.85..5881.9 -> -0.063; 26.9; 27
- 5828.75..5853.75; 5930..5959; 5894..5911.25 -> 0.106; 28.4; 26.2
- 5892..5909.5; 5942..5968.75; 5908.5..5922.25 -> -0.082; 24.7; 25.2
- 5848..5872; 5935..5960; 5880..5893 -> 0.001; 25.9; 25.8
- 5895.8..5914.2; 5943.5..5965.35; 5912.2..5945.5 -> -0.092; 25.1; 25.2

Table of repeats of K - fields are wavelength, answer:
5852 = 25.72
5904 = 24.67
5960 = 26.08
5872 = 27.34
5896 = 24.51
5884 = 23.13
